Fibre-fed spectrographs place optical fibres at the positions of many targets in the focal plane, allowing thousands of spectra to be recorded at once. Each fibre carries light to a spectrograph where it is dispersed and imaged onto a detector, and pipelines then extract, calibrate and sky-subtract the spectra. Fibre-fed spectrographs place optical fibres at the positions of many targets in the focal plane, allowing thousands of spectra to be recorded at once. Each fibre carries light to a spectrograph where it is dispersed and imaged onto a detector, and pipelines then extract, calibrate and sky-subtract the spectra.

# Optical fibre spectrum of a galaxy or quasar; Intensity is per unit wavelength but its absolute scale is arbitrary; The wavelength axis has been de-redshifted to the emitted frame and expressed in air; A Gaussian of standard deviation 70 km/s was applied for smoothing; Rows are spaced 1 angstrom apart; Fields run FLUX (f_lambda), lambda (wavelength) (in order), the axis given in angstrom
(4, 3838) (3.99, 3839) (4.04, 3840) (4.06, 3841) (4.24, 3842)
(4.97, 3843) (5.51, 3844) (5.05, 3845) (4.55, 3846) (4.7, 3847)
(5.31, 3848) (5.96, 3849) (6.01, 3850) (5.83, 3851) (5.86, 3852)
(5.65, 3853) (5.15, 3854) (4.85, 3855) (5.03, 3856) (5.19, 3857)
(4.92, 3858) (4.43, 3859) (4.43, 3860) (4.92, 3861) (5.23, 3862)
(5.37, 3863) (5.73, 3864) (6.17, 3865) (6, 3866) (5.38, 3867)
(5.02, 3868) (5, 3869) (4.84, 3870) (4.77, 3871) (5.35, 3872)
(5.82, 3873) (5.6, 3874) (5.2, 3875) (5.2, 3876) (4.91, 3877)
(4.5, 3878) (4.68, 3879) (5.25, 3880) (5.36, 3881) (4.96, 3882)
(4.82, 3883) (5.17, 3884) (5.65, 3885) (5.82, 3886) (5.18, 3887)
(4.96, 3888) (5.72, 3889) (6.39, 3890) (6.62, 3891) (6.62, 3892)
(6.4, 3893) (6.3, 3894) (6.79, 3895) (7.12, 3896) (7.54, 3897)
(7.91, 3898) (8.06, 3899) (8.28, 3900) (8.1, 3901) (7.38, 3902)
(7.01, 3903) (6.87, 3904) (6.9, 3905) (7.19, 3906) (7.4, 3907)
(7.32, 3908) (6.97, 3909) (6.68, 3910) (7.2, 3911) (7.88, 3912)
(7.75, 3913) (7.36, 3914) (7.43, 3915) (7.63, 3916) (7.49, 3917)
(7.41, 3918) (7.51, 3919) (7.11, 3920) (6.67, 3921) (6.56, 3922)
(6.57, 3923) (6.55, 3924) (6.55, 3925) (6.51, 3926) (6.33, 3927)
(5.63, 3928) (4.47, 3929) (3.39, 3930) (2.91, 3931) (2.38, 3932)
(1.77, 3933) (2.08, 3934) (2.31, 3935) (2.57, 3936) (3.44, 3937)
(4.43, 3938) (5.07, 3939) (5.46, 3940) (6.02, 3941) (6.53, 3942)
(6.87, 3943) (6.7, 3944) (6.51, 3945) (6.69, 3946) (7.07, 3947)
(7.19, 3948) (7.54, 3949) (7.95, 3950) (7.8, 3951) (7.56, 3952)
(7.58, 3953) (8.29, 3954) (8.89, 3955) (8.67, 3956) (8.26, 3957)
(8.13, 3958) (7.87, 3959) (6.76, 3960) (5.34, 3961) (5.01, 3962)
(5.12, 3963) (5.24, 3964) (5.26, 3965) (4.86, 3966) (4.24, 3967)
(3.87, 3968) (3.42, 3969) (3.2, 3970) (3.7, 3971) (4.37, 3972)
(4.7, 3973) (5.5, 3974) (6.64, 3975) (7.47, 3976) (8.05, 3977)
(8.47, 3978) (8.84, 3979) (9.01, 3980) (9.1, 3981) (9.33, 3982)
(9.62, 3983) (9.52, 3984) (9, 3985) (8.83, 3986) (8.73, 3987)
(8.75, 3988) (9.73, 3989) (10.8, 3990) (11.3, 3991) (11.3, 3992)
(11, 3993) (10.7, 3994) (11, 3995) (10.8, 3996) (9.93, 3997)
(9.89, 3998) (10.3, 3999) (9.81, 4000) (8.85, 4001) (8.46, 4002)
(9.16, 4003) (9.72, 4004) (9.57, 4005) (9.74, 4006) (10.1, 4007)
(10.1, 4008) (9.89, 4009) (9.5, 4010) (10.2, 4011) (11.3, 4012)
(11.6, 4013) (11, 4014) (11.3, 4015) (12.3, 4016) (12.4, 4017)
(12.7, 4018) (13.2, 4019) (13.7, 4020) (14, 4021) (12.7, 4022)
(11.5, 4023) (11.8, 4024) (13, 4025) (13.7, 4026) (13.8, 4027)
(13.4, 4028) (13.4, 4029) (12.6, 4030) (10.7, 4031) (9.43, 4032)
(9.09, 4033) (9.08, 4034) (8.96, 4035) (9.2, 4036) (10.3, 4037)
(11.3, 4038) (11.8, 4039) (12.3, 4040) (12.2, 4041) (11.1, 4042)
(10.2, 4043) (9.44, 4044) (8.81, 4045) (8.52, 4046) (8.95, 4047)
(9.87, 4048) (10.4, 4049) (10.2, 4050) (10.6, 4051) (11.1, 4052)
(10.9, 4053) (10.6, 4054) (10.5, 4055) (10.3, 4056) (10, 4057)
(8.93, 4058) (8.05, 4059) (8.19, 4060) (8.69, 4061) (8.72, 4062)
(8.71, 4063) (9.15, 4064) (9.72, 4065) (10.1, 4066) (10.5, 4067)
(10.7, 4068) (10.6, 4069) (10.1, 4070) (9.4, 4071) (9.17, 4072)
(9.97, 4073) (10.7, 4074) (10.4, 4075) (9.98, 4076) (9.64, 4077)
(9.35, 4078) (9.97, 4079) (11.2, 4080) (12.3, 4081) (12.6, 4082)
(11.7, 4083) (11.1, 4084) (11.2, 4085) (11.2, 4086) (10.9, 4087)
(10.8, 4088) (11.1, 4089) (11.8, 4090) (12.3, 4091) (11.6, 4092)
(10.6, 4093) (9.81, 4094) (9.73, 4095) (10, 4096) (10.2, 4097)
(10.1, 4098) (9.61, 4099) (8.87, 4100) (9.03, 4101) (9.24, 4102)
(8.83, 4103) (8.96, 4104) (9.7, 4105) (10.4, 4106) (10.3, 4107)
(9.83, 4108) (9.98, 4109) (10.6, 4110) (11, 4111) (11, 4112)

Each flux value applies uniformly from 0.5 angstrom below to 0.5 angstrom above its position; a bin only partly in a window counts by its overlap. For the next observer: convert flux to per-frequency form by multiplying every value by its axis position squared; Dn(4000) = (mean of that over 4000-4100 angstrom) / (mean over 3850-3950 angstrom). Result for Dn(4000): 1.94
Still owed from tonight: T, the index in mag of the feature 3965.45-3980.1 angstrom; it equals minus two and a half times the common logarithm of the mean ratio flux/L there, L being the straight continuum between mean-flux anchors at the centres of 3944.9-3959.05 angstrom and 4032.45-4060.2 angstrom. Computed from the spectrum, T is 0.41 mag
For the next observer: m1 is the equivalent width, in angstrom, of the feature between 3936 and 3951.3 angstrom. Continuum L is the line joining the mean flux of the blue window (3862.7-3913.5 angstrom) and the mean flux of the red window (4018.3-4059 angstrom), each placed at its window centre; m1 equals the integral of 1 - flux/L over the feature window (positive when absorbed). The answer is 3.4 angstrom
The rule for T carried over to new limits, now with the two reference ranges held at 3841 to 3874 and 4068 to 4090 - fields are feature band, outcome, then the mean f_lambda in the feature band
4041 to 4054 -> -0.02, 10.1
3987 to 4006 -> -0.16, 10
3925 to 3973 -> 0.32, 5.56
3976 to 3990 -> -0.09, 9.01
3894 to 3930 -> -0.08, 7.03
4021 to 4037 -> -0.22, 11.5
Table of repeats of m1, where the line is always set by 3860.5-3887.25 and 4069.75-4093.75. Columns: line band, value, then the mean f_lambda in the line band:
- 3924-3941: 6.47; 4.21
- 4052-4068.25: 0.91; 9.64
